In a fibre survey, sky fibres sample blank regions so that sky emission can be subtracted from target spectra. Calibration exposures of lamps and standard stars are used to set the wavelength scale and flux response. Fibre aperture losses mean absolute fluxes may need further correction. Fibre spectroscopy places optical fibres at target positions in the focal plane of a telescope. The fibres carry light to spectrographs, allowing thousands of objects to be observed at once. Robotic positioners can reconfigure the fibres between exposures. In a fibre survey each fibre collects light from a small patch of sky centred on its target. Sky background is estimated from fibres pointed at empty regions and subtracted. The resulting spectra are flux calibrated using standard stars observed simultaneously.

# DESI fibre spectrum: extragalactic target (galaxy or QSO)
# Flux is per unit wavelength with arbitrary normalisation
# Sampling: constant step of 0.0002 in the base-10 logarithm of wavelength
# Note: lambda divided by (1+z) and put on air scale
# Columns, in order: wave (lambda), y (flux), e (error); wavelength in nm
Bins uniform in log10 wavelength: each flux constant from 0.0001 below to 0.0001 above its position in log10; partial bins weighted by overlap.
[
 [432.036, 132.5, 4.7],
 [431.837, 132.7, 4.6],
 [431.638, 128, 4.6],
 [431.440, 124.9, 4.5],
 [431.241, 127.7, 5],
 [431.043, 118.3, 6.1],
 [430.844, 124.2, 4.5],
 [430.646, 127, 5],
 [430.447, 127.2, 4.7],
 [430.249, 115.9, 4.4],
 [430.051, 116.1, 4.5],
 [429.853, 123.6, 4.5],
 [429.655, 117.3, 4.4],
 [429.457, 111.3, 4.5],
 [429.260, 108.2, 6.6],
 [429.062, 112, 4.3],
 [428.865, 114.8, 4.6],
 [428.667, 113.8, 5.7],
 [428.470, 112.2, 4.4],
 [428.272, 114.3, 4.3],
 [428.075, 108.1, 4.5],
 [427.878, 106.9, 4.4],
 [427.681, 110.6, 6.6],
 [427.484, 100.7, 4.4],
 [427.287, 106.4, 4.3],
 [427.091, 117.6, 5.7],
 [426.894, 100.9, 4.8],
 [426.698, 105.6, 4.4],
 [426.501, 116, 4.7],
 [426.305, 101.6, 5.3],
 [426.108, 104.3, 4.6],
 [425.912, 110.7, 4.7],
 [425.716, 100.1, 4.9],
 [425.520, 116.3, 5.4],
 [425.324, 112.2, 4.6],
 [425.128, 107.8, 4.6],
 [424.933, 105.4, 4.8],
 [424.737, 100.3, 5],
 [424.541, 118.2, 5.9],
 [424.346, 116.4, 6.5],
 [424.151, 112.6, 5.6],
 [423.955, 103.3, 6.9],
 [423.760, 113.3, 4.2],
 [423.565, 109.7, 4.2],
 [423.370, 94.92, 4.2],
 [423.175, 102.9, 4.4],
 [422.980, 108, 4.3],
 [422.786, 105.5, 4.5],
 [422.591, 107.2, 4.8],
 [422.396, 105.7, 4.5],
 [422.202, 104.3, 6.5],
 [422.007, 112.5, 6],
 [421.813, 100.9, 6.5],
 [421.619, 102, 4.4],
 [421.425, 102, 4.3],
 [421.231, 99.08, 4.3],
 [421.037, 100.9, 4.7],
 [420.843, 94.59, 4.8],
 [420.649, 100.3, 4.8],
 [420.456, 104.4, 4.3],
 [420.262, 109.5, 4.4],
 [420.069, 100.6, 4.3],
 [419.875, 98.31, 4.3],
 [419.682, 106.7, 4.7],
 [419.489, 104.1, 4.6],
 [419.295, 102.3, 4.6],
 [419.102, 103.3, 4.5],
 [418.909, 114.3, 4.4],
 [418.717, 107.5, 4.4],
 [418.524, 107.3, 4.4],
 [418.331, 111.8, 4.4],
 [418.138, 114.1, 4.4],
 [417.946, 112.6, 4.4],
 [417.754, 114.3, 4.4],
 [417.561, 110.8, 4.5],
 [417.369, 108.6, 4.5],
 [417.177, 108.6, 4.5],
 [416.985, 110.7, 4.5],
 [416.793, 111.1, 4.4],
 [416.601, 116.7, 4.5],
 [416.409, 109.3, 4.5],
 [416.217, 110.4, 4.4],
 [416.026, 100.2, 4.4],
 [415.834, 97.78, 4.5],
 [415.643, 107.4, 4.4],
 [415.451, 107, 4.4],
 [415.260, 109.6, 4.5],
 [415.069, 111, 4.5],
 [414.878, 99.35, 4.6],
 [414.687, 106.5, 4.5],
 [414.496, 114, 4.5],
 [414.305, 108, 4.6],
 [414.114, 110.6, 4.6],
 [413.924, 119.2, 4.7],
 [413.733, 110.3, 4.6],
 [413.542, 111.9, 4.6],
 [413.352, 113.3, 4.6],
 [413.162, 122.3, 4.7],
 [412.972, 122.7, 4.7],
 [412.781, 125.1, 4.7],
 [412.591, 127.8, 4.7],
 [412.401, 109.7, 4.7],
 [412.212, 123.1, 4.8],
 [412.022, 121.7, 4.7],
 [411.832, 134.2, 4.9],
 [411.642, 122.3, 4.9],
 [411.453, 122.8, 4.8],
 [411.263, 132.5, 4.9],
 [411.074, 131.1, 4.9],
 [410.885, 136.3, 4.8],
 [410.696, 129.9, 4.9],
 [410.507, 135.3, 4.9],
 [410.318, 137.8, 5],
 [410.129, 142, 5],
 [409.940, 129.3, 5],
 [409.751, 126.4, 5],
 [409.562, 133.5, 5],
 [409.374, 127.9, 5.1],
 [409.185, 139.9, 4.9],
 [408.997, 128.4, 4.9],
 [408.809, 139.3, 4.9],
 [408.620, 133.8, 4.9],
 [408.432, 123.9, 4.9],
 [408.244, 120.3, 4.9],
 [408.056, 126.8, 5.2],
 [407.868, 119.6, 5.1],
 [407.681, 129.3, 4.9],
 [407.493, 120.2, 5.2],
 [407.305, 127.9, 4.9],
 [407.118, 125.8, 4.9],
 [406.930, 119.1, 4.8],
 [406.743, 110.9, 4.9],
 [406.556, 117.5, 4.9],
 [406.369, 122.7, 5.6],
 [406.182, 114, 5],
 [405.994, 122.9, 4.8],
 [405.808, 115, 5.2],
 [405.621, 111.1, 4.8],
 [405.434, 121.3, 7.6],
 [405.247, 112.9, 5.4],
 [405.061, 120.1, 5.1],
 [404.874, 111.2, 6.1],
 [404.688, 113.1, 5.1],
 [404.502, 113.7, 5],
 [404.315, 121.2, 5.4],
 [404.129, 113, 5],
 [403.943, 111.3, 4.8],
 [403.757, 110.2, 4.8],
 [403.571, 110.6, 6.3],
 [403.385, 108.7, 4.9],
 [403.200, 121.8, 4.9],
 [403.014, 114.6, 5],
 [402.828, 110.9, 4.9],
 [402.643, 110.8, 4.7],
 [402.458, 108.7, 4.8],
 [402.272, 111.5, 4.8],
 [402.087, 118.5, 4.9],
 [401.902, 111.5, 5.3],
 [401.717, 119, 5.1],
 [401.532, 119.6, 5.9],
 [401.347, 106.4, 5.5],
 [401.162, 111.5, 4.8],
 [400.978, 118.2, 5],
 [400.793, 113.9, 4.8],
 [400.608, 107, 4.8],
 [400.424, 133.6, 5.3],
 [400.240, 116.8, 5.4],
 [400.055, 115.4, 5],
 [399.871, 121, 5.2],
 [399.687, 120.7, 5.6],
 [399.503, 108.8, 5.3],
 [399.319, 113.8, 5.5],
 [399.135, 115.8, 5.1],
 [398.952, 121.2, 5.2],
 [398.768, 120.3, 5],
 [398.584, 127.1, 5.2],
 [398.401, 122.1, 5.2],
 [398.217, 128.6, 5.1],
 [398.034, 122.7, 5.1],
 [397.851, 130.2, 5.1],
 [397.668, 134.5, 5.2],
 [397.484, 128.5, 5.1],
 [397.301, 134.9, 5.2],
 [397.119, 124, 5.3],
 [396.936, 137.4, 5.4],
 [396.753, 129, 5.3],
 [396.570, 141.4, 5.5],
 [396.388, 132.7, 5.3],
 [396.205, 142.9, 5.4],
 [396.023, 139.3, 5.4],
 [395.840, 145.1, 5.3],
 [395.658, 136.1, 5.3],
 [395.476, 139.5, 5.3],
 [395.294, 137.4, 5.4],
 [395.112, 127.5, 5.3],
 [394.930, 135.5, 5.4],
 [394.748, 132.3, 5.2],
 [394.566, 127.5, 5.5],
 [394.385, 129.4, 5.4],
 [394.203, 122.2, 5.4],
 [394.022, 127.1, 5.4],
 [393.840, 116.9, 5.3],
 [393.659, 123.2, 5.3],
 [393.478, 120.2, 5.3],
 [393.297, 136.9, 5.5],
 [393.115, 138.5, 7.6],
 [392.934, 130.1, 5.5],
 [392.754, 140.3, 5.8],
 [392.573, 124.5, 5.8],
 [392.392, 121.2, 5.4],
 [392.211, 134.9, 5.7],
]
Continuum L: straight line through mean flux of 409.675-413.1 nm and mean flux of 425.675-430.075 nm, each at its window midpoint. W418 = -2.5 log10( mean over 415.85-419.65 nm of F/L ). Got 0.12 mag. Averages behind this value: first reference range 128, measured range 109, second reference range 110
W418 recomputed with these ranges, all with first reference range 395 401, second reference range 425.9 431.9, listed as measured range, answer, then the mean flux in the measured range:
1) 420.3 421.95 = 0.17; 101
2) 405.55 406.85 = 0.07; 116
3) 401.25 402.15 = 0.10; 115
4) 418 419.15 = 0.08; 110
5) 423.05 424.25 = 0.10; 106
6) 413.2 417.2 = 0.10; 109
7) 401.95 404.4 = 0.11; 113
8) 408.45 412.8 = -0.07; 130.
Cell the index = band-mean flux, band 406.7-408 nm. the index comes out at 122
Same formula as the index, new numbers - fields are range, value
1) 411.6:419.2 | 113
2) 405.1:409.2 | 123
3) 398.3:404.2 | 115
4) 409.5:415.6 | 121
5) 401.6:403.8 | 113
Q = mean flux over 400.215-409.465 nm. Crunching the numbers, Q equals 118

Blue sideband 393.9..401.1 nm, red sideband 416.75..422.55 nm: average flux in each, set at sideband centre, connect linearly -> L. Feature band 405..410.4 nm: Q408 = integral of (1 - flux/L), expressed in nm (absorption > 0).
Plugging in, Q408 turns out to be -0.35 nm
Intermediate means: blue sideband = 127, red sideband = 106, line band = 125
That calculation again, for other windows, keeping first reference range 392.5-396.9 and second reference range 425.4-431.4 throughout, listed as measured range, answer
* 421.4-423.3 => 0.19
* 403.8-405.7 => 0.18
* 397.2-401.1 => 0.25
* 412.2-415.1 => 0.17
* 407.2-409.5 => -0.07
